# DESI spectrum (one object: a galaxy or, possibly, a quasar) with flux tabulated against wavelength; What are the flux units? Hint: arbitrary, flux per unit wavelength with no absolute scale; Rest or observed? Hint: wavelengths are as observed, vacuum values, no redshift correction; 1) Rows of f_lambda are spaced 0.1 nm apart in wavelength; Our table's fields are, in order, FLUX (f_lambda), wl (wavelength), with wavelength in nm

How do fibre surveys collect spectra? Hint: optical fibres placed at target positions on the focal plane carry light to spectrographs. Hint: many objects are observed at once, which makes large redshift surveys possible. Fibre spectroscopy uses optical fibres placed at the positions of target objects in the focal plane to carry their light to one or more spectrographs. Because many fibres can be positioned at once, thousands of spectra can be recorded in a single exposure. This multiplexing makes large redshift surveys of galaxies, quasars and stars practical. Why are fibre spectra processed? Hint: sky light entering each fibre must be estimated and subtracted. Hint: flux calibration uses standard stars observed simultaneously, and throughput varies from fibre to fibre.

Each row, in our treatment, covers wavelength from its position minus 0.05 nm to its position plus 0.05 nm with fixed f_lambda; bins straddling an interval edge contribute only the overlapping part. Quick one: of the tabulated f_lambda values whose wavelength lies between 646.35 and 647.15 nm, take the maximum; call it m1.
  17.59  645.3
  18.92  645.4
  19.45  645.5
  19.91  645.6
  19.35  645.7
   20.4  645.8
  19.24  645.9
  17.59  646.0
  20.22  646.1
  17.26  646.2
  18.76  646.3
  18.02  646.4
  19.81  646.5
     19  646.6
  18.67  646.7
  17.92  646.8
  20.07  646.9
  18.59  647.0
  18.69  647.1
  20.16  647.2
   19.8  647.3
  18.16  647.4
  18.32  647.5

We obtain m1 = 20.07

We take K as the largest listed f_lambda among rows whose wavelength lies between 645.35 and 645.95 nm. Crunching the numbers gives 20.4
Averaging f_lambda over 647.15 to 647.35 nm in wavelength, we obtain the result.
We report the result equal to 20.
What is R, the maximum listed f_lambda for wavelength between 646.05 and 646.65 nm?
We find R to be 20.22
